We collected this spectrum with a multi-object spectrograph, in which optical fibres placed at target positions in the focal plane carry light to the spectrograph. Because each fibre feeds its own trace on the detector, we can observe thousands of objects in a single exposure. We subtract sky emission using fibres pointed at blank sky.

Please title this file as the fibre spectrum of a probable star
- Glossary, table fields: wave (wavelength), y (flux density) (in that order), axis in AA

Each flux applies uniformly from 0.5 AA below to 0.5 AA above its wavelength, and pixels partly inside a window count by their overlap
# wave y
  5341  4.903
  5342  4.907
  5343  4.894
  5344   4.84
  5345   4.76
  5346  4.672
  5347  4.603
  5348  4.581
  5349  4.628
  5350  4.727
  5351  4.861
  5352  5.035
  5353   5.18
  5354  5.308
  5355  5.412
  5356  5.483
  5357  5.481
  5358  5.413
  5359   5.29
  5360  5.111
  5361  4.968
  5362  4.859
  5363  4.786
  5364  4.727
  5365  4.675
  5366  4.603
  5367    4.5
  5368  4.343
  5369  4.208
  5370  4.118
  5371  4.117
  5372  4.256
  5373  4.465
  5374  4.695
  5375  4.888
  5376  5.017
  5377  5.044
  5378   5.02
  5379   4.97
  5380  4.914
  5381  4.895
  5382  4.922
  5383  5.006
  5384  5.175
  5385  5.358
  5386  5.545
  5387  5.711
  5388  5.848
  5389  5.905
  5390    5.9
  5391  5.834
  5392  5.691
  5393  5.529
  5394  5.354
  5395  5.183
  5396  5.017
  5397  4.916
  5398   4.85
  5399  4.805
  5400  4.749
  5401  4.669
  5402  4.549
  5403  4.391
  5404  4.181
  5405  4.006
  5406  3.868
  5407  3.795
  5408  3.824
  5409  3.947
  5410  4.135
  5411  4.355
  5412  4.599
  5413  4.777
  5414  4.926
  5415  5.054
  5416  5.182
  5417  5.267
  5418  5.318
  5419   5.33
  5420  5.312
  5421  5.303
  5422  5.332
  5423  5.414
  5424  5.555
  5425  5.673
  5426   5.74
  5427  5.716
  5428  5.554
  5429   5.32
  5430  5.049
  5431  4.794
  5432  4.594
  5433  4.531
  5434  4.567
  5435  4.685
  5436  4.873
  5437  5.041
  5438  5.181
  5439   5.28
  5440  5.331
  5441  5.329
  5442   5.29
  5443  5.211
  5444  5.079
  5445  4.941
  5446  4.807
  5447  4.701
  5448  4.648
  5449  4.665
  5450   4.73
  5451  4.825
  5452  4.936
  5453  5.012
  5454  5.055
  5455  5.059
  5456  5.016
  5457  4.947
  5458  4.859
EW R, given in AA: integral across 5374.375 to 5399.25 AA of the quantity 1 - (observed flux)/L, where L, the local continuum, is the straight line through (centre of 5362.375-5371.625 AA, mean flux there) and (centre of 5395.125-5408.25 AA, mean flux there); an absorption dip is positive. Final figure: -4.4 AA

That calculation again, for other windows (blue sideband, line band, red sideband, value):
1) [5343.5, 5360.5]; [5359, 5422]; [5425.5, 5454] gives 1.9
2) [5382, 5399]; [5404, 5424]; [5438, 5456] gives 1.9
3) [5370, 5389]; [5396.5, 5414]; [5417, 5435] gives 2.5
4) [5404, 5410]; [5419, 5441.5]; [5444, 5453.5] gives -3.9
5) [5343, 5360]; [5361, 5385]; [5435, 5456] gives 1.4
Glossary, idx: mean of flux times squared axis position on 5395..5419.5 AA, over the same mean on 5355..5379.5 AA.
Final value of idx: 0.98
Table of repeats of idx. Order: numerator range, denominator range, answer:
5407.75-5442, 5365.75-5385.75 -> 1.08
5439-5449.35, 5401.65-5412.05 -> 1.23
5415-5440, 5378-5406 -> 1.04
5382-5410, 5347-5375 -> 1.04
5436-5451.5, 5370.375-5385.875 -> 1.05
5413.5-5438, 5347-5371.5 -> 1.09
